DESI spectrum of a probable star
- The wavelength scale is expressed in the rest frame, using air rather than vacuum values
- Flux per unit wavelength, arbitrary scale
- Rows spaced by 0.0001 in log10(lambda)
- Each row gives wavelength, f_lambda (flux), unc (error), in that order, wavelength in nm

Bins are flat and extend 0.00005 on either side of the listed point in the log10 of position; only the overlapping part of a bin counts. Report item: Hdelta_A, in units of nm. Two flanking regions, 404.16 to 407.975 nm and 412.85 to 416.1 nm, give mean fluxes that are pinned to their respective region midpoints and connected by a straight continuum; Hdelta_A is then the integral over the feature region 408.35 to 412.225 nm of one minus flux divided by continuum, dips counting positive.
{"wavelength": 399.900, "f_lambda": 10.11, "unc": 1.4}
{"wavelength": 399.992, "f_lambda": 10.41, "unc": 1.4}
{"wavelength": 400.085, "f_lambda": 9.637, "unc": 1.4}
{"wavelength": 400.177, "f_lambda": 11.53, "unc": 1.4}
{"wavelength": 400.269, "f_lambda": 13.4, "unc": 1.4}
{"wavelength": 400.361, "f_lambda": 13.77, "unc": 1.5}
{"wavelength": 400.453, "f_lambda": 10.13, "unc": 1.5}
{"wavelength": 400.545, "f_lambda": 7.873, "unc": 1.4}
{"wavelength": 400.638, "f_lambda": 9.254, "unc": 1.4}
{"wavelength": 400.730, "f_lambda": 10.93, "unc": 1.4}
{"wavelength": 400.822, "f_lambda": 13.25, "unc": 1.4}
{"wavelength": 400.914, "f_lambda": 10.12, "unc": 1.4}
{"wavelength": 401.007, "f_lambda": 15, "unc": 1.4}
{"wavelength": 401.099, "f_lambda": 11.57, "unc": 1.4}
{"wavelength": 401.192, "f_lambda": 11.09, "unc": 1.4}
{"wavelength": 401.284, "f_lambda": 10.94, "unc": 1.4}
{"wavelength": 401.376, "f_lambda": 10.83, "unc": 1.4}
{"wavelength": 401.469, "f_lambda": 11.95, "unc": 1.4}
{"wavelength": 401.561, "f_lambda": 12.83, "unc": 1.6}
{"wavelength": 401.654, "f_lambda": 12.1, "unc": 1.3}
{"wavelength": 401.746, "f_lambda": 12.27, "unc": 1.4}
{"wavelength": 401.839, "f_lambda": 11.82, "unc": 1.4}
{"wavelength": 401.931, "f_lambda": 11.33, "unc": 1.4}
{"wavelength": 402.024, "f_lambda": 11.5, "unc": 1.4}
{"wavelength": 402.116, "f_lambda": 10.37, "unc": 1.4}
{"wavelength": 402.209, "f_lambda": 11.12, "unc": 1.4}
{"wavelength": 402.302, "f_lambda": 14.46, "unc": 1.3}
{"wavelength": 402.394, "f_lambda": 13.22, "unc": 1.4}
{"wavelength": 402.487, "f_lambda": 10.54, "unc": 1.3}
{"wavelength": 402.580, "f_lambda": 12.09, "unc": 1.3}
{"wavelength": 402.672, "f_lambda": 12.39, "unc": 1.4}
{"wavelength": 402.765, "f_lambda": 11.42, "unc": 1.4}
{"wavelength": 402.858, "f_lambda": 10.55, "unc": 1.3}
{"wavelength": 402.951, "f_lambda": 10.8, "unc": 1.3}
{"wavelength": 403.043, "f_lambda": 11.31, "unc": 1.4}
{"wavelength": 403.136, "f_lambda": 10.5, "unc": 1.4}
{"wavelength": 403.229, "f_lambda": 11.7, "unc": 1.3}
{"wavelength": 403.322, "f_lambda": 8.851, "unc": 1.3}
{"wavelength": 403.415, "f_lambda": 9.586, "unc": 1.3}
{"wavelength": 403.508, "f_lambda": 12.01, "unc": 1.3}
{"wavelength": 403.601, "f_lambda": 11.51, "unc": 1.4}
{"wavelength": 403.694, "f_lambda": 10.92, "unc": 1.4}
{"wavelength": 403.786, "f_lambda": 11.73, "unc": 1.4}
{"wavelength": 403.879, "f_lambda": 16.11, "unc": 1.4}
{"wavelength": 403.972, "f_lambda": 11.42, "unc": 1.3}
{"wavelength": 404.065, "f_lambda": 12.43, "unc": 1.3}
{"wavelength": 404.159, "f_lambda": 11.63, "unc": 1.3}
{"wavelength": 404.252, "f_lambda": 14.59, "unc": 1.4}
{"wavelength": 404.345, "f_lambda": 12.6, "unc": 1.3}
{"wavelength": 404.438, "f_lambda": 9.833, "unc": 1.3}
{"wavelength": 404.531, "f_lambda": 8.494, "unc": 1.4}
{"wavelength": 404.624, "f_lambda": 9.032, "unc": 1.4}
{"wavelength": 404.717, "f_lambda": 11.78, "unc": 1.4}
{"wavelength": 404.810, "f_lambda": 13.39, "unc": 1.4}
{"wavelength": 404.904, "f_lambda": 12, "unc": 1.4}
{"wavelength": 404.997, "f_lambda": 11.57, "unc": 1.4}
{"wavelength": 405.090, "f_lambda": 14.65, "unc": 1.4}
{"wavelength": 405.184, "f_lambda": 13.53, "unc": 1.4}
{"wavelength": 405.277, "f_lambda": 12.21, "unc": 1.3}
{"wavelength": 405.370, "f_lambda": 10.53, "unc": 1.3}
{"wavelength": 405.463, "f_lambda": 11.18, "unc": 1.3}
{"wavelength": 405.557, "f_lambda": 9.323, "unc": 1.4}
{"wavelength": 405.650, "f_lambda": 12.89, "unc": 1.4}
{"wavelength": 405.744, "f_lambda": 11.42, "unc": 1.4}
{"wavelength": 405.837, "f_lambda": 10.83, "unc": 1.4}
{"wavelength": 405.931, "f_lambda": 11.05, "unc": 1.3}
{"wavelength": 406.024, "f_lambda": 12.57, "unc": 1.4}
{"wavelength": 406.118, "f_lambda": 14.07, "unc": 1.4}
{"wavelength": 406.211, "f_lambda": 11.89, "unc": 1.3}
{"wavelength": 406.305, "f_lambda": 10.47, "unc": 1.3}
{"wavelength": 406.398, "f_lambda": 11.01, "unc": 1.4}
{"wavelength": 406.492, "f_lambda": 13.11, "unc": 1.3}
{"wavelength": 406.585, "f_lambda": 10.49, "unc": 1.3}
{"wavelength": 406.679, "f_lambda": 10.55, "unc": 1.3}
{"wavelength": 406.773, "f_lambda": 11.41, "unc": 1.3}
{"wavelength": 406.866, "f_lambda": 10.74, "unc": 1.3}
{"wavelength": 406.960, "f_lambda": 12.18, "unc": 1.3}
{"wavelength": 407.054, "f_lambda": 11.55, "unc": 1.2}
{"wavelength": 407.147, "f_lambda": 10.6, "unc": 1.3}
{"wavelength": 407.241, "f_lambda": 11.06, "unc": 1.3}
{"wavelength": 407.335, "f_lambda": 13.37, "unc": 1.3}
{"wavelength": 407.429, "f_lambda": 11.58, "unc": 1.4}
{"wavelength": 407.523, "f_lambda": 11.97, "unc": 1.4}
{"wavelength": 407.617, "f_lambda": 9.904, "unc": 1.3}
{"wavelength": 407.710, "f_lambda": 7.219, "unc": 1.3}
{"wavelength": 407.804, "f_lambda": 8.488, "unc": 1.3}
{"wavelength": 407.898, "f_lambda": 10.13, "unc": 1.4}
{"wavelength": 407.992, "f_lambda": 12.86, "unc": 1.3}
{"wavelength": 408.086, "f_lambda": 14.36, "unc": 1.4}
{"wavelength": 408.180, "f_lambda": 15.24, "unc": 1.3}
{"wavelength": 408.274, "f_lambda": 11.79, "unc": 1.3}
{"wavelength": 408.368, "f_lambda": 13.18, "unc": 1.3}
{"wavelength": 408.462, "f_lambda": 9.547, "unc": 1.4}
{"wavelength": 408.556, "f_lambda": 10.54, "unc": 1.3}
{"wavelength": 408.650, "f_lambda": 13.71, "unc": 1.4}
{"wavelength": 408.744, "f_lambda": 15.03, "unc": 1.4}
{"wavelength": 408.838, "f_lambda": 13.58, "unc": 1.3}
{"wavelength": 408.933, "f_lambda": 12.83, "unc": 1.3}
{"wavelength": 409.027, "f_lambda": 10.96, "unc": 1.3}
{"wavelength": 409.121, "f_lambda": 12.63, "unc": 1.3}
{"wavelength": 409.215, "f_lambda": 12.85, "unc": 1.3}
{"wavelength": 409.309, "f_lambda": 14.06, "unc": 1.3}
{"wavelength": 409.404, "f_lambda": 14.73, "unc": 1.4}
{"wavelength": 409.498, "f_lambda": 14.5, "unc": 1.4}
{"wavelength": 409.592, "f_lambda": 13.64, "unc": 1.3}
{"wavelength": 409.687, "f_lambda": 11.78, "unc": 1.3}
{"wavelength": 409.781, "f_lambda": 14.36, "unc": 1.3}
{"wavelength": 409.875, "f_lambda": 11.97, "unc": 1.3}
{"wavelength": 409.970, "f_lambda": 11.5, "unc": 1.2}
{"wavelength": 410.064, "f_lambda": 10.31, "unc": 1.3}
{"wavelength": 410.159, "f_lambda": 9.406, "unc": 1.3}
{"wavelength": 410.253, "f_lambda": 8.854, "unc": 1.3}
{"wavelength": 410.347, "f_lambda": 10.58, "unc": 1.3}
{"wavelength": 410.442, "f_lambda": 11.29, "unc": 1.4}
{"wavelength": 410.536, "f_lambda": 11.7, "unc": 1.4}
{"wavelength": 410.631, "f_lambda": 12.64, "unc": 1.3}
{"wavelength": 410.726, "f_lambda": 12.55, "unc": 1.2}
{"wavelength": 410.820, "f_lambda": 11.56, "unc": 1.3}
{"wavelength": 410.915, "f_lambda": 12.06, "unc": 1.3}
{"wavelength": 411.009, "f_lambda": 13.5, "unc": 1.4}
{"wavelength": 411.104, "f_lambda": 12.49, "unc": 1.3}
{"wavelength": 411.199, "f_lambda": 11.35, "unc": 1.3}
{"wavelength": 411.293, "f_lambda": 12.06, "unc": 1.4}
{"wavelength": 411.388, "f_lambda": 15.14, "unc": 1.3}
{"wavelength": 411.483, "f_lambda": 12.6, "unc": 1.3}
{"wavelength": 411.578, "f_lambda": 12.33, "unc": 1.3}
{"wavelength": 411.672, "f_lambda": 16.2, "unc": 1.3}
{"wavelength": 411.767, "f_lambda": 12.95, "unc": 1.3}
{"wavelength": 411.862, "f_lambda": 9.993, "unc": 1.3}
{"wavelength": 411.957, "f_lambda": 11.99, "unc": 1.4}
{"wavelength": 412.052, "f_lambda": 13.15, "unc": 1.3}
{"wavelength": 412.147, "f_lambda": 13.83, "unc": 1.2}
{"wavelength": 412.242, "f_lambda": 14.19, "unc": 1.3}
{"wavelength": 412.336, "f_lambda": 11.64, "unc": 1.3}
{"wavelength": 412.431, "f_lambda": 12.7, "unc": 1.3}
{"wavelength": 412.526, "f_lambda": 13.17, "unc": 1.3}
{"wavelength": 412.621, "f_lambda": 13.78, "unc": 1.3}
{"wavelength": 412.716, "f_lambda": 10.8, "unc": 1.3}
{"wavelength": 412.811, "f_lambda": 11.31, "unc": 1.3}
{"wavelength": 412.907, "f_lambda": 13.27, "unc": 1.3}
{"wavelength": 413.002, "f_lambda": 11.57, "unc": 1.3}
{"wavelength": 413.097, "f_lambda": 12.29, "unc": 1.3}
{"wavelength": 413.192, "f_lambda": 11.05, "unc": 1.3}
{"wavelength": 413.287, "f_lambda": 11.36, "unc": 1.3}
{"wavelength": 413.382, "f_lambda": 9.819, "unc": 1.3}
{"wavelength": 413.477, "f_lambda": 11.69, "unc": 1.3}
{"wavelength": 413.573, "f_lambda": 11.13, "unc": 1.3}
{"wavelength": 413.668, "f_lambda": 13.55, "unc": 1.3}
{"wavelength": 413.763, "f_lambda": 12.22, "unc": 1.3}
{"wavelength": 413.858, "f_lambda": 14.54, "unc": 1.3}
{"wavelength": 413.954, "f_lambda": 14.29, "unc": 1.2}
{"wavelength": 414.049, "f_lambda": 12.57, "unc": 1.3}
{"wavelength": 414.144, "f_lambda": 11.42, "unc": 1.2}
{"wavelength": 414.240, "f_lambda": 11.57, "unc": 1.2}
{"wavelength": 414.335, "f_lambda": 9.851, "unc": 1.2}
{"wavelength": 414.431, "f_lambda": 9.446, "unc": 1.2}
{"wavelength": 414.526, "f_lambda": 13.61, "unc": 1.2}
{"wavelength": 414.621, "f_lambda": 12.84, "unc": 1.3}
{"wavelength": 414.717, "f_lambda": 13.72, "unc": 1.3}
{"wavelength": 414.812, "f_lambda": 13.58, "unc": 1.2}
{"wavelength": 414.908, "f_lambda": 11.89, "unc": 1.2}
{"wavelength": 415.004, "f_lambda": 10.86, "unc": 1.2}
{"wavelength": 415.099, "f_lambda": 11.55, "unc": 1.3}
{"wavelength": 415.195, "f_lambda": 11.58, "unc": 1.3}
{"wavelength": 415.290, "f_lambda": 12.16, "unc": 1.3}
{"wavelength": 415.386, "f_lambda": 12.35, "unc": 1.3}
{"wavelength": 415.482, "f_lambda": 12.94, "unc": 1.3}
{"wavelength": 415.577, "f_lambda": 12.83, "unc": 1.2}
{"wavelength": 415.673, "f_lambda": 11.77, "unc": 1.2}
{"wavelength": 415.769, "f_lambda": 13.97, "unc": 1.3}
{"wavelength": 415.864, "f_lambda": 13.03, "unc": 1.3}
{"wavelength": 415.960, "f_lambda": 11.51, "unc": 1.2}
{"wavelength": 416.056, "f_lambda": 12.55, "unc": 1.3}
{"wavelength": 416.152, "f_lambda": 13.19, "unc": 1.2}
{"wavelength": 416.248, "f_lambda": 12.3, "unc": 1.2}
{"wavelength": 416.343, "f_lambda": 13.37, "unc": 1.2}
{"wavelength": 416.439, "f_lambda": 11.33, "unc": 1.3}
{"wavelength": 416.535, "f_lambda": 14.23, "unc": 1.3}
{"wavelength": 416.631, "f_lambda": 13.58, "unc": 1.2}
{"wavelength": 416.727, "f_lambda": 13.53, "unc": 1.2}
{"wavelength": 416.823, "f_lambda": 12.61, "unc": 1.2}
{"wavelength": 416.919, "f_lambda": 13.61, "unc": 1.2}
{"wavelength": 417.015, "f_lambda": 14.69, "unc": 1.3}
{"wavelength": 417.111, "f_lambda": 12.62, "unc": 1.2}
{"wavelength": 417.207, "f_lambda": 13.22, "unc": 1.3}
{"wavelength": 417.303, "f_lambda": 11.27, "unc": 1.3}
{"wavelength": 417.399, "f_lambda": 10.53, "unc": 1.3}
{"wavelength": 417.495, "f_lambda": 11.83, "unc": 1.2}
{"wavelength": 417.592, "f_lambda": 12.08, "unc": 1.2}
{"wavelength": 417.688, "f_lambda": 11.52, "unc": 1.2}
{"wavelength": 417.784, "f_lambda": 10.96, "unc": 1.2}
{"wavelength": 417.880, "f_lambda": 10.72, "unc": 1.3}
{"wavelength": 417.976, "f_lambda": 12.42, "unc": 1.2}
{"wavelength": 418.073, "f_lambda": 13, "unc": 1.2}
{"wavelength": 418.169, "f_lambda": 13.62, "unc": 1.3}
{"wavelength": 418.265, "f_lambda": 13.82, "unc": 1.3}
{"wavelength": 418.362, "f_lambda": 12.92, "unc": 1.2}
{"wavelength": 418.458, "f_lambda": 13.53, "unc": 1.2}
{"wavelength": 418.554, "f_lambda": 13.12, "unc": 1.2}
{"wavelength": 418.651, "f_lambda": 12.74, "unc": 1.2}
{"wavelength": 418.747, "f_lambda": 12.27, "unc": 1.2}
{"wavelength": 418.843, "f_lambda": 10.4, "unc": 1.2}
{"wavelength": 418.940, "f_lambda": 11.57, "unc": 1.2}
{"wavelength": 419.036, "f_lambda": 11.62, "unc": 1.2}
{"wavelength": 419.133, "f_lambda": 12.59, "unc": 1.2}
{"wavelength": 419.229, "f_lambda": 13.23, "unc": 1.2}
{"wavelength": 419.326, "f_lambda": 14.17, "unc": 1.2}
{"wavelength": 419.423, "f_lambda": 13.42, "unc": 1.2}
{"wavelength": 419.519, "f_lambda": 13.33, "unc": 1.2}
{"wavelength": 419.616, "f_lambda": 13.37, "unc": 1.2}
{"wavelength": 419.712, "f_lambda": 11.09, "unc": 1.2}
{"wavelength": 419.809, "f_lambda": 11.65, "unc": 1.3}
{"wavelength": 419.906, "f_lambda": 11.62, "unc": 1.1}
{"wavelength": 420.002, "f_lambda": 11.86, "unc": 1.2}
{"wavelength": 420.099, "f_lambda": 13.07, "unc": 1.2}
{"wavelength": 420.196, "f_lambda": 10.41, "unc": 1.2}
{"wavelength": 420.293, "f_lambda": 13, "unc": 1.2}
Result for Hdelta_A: -0.22 nm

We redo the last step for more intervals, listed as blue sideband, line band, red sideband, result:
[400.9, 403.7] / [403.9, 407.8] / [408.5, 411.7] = 0.144 nm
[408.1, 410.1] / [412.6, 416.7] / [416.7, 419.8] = 0.118 nm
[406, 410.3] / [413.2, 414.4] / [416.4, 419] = 0.033 nm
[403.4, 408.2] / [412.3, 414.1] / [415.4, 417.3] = 0.043 nm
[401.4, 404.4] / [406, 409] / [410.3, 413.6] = 0.067 nm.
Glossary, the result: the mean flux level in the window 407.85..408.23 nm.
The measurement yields 13.1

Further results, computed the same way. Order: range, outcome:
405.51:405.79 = 11.2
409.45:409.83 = 13.6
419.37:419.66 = 13.4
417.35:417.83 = 11.4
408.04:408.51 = 12.8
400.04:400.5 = 11.7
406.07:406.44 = 11.9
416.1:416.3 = 12.8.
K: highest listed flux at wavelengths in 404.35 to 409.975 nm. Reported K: 15.24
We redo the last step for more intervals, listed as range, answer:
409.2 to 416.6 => 16.2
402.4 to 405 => 16.11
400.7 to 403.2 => 15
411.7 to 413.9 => 14.54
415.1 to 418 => 14.69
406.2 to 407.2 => 13.11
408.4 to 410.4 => 15.03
